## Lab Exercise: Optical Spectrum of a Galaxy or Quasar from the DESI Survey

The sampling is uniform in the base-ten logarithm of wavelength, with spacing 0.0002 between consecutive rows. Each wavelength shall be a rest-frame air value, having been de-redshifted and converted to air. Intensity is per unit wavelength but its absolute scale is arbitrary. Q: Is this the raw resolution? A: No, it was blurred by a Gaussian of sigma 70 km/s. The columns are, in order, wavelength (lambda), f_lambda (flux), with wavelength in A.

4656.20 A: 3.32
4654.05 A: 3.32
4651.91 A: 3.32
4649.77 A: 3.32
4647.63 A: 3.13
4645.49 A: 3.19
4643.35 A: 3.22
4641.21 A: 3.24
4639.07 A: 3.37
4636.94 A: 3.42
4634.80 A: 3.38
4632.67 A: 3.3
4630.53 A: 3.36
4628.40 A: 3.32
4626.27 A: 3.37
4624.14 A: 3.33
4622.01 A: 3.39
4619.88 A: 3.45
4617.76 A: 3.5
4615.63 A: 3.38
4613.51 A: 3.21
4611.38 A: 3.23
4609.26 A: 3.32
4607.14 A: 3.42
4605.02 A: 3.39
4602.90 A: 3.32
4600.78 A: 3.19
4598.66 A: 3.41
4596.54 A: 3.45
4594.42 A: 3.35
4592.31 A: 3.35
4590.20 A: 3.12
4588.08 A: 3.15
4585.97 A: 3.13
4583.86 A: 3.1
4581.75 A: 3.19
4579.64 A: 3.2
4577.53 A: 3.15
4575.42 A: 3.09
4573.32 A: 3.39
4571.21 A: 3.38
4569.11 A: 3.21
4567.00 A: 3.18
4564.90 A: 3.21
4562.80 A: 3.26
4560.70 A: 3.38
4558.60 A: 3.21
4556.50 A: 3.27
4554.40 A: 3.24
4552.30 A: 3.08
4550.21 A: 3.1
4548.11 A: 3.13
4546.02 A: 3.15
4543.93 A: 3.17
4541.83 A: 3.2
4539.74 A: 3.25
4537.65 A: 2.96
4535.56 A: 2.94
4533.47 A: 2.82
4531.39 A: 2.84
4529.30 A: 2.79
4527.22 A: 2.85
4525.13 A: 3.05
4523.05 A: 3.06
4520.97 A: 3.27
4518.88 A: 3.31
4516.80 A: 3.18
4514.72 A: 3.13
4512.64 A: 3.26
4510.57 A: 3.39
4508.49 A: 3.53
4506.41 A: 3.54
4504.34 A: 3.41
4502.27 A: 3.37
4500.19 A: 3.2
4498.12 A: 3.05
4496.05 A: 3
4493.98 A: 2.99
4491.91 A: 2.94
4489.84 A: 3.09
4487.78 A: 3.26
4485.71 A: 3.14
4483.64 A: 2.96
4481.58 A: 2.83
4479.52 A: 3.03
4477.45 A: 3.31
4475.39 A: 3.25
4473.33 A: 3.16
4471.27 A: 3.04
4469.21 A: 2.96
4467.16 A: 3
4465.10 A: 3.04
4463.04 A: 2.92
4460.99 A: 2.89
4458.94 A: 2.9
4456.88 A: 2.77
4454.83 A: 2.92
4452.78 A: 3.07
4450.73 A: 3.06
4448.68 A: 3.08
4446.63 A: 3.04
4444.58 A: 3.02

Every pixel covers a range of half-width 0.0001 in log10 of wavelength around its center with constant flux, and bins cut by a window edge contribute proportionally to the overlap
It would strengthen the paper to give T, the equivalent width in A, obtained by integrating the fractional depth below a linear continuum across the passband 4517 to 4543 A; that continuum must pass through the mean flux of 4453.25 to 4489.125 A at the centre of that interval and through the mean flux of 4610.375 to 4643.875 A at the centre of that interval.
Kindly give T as 0.9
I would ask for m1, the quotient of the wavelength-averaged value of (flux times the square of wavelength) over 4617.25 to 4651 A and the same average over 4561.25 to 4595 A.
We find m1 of 1.06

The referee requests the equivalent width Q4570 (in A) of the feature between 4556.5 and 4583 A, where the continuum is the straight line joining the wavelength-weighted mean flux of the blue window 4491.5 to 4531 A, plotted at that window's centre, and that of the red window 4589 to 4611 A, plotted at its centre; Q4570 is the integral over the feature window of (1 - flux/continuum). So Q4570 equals 0.3 A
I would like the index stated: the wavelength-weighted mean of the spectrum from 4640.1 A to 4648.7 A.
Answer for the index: 3.19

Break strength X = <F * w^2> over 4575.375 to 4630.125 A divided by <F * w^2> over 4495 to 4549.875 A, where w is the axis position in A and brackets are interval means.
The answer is 1.1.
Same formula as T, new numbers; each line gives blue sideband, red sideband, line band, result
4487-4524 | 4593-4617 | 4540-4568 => 0.7 A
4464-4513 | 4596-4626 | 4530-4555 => 1.4 A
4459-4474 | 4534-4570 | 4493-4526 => -1.7 A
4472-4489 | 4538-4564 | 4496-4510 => -0.8 A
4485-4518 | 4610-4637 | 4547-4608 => 1.1 A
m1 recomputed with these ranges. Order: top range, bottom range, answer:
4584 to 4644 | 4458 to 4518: 1.12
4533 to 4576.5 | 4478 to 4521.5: 1.02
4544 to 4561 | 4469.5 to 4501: 1.07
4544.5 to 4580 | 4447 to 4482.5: 1.11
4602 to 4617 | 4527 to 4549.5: 1.14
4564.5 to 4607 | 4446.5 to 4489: 1.13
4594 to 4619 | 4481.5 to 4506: 1.13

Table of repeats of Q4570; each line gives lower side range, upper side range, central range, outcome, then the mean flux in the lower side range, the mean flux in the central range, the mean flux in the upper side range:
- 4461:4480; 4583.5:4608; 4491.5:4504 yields 0.00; 3.07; 3.12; 3.29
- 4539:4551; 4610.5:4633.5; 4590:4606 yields -0.20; 3.16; 3.33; 3.35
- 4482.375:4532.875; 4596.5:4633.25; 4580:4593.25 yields 0.49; 3.15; 3.17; 3.35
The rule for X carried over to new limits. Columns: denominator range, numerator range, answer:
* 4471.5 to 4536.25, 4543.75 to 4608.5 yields 1.07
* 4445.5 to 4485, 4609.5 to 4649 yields 1.18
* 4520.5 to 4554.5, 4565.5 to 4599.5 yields 1.09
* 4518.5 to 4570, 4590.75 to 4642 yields 1.11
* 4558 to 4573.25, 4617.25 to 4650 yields 1.05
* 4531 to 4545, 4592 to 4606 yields 1.13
